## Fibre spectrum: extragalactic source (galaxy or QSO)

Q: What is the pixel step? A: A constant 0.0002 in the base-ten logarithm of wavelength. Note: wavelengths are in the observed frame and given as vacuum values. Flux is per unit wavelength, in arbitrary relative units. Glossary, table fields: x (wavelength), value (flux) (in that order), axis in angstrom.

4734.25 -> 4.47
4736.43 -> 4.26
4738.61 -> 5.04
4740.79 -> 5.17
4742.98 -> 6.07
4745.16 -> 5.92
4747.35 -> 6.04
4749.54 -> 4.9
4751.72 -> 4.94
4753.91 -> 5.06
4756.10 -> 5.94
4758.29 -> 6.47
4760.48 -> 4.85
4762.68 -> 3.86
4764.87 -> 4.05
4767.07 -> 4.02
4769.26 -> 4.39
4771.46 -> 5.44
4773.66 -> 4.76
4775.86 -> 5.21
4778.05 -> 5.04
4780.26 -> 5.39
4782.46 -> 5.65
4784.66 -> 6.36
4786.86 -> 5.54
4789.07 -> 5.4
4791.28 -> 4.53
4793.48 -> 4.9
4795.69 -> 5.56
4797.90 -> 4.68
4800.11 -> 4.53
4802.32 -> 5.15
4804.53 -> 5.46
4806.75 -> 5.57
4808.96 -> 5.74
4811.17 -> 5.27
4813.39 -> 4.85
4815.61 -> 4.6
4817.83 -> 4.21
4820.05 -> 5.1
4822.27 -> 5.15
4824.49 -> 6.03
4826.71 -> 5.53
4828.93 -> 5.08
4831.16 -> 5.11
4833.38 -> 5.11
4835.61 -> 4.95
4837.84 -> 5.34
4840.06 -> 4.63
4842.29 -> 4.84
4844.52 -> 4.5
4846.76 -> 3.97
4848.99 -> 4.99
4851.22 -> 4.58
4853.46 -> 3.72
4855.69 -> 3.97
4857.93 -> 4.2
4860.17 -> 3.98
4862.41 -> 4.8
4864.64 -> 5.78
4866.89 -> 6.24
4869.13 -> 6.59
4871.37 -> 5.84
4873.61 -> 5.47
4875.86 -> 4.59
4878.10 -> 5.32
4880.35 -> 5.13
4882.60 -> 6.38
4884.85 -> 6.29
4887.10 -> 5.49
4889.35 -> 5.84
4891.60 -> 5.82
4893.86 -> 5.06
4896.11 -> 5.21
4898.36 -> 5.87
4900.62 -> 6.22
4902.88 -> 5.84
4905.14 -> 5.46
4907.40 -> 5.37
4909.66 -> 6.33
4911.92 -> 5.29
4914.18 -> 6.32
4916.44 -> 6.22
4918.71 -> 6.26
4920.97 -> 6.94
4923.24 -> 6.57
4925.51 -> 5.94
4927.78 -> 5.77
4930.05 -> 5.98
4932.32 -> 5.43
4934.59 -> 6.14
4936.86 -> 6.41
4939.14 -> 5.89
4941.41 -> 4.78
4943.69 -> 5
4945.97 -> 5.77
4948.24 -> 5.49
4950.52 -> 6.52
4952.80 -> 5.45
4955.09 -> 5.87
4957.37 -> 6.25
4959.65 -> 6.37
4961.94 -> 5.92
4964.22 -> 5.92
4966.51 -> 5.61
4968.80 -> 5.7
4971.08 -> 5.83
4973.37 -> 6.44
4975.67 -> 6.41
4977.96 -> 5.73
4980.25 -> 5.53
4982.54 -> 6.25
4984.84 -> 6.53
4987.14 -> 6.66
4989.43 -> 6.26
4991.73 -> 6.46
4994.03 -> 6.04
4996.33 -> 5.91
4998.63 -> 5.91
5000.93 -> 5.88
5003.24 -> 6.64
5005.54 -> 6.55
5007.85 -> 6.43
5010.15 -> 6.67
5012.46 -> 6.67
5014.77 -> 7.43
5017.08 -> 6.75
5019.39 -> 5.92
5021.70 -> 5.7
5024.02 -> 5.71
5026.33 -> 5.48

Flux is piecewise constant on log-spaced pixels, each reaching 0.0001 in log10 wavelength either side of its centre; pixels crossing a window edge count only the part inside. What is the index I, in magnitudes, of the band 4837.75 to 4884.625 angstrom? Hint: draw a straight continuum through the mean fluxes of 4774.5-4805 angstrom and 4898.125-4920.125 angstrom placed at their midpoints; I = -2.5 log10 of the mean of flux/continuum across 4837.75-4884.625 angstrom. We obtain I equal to 0.13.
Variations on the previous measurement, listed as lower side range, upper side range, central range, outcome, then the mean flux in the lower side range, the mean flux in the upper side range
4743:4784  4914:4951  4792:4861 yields 0.12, 5.15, 5.95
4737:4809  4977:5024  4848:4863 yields 0.28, 5.19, 6.28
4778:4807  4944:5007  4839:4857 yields 0.24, 5.27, 6.06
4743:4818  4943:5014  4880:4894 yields -0.02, 5.15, 6.1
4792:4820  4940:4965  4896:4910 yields -0.05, 5.04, 5.76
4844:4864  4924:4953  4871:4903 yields -0.15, 4.33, 5.76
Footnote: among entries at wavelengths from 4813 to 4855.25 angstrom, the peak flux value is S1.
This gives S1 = 6.03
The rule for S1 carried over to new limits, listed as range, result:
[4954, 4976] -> 6.44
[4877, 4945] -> 6.94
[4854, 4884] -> 6.59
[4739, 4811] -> 6.47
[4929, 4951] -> 6.52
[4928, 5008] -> 6.66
